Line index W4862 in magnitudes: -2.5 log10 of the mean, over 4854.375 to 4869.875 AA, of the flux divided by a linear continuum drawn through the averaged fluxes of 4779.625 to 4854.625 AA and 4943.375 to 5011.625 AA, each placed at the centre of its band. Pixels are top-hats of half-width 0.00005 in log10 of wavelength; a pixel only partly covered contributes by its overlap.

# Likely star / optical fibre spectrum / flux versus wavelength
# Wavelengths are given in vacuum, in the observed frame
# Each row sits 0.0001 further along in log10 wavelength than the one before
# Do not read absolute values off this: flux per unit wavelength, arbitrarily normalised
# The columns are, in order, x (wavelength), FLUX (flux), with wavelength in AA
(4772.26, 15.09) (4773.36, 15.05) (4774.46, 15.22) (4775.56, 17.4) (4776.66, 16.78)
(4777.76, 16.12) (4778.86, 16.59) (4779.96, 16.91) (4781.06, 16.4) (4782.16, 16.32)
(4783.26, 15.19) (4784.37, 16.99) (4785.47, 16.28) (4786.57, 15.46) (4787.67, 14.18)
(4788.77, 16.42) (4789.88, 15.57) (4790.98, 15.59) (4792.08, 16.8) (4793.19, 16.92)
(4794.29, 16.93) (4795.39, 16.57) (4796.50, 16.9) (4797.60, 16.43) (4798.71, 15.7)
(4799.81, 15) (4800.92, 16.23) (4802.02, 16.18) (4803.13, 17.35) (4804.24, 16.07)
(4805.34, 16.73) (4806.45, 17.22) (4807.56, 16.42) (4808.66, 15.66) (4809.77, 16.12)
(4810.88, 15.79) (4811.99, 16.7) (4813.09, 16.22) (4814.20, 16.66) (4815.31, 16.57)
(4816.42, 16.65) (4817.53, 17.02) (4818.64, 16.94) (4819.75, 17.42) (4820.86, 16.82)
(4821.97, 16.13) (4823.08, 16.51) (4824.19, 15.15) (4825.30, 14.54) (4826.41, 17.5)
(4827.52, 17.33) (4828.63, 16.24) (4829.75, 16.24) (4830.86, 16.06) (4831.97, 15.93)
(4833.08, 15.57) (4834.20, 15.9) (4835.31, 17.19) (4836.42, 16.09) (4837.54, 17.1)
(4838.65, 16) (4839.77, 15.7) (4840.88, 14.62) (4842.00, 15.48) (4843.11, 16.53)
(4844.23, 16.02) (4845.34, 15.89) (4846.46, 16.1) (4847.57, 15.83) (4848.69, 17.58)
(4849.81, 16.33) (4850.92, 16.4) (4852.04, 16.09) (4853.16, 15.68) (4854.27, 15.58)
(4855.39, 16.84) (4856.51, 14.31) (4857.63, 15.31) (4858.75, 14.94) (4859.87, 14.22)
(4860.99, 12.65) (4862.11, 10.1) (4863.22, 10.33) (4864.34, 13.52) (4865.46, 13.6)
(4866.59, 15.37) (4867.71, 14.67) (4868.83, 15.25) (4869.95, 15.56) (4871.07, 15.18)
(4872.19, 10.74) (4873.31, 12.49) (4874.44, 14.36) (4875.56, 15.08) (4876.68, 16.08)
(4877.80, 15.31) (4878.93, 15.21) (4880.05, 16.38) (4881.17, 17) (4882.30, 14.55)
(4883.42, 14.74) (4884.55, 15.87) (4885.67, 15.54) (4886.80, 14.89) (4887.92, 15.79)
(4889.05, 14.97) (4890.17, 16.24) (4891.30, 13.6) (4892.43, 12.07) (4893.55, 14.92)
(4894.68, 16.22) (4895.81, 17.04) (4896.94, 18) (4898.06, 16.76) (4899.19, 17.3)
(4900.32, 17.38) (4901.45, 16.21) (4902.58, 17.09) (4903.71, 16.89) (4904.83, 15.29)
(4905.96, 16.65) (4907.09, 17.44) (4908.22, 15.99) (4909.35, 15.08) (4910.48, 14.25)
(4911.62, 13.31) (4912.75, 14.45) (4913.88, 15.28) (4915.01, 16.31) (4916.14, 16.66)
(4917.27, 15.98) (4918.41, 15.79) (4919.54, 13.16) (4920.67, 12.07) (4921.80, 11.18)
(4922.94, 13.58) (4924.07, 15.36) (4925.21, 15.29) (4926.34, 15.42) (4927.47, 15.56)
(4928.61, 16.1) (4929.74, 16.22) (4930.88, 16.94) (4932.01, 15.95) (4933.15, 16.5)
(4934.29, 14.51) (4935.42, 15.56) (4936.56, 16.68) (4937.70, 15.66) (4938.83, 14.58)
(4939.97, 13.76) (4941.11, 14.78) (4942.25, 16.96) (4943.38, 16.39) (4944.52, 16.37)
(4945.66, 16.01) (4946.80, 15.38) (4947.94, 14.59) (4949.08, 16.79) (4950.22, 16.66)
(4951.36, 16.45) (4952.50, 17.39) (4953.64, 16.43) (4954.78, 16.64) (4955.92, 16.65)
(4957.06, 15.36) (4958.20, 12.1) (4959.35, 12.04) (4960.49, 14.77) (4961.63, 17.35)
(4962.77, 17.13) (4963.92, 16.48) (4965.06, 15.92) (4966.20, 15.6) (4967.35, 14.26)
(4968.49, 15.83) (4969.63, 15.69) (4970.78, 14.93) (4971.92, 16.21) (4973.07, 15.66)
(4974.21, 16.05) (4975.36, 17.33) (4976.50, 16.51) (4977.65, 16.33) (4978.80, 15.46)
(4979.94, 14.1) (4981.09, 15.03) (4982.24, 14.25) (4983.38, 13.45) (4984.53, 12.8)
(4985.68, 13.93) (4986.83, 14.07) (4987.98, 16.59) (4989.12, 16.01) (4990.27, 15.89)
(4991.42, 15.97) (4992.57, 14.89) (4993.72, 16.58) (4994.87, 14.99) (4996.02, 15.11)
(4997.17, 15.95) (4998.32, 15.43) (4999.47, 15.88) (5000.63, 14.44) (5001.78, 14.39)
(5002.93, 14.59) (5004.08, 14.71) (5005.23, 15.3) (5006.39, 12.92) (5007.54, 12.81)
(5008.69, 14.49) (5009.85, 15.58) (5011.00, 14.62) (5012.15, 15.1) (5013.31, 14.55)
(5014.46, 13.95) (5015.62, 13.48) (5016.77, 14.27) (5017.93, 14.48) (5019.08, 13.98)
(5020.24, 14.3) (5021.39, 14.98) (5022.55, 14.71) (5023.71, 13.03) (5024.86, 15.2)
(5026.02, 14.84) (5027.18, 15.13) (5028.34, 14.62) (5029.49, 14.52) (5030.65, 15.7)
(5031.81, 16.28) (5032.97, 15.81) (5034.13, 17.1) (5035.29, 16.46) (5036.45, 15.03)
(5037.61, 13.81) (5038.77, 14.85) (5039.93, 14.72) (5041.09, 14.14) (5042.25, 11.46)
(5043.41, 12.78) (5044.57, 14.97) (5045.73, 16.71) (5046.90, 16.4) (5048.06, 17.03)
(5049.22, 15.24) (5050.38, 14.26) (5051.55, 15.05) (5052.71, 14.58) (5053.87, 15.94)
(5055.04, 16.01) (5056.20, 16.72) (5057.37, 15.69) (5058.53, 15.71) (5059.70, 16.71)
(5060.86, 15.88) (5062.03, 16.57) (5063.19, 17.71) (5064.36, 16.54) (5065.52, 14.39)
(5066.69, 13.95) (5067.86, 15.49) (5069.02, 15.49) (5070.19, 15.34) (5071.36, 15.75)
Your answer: 0.14 mag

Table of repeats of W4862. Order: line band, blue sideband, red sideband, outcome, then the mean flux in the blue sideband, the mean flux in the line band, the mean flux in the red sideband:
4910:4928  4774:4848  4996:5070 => 0.08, 16.3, 14.6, 15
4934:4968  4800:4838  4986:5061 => -0.01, 16.4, 15.7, 15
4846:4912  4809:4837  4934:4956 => 0.06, 16.4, 15.2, 15.9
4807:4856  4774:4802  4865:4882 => -0.05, 16.2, 16.3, 14.8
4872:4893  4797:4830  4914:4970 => 0.07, 16.4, 14.9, 15.5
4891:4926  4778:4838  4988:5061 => 0.02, 16.3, 15.4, 15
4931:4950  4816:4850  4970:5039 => -0.02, 16.3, 15.7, 15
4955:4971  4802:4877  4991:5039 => -0.02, 15.6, 15.3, 14.9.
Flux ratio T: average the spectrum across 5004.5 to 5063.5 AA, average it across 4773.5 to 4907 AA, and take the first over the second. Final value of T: 0.95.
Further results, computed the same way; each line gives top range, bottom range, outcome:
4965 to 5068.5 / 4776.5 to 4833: 0.93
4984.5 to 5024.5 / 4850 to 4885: 1.01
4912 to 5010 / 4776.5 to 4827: 0.94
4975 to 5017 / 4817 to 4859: 0.92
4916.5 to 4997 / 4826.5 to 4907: 1.00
